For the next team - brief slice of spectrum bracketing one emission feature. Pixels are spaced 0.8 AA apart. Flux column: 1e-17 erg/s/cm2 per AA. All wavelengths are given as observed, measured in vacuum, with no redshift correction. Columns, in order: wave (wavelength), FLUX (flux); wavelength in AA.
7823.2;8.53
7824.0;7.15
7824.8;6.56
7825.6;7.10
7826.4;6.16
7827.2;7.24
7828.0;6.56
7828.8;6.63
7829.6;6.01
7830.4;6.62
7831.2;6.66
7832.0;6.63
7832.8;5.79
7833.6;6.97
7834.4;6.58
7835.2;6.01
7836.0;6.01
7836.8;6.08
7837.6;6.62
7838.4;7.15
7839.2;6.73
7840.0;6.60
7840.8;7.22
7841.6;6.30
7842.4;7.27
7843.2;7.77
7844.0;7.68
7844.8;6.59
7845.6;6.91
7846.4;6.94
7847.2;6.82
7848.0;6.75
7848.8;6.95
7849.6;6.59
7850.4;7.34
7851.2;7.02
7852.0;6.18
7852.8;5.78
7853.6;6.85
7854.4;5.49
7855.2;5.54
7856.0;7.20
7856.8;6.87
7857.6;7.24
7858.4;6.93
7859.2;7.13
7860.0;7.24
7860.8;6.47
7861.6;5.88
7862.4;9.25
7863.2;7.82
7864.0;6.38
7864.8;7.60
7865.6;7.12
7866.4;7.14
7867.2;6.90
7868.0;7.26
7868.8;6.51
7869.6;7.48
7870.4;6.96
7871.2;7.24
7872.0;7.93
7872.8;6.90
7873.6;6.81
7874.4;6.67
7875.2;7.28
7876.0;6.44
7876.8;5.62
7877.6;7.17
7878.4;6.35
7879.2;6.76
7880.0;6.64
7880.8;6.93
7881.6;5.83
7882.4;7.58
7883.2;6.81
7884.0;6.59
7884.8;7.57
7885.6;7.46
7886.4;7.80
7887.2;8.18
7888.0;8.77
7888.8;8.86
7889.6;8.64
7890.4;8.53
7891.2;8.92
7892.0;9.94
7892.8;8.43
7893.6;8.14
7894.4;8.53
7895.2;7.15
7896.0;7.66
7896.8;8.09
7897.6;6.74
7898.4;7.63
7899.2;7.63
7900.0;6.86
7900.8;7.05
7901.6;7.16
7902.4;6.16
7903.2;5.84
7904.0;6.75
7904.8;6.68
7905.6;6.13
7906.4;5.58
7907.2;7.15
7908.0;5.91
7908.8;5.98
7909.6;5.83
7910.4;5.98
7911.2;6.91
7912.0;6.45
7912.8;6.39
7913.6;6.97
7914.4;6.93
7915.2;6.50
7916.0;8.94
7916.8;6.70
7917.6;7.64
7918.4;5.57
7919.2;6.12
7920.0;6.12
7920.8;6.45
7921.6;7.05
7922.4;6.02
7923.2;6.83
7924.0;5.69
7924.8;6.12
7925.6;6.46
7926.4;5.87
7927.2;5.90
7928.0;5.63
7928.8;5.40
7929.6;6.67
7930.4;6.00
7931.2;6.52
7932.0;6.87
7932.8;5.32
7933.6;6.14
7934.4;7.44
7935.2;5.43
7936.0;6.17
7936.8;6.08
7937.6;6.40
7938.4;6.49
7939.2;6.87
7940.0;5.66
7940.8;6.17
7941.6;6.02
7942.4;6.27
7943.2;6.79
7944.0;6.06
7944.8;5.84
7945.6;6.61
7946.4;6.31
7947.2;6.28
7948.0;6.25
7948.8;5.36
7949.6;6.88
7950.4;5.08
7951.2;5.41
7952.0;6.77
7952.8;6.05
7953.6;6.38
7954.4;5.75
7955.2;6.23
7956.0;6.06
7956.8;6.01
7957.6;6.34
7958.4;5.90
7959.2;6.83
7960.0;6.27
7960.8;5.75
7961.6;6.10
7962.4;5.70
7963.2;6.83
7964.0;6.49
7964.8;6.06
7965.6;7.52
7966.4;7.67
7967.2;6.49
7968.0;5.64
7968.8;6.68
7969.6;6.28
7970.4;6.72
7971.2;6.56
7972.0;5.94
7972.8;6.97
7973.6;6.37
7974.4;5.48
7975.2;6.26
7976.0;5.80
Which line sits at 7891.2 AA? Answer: [N II]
